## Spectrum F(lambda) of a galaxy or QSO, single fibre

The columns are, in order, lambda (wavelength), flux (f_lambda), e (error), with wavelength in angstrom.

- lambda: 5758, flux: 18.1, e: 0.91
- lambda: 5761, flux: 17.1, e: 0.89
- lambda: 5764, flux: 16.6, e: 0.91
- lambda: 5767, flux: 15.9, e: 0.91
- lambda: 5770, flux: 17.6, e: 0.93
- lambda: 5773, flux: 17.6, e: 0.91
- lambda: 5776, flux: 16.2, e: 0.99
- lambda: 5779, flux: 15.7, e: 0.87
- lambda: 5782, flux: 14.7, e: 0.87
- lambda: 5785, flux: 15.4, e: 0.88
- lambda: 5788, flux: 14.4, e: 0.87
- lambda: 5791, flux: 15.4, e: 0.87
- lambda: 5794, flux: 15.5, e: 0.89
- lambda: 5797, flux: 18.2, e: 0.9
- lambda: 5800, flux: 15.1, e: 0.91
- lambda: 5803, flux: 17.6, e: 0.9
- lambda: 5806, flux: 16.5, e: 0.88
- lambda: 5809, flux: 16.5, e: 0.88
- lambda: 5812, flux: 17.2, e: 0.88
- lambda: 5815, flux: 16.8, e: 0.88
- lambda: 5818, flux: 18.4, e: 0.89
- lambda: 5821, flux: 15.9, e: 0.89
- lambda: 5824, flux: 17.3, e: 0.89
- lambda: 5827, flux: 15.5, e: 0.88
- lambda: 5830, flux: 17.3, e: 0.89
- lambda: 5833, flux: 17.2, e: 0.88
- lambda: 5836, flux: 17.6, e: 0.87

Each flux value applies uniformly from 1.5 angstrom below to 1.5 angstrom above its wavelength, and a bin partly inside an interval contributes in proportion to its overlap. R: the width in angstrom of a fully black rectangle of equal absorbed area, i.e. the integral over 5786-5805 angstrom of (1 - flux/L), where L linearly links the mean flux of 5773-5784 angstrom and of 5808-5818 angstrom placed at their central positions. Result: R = 0.5 angstrom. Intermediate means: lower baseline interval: 15.8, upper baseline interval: 17.1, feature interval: 16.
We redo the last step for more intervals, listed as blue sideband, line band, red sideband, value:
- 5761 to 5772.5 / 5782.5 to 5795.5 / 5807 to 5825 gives 1.36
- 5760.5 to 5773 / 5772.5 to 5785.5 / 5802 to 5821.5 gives 0.83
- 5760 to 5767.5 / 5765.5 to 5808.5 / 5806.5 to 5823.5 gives 1.57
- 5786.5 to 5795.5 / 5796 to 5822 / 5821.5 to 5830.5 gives -1.75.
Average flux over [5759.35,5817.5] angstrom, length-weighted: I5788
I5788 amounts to 16.4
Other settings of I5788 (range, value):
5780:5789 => 14.9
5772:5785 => 15.9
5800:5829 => 16.8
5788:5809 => 16.2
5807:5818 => 17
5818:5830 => 16.6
